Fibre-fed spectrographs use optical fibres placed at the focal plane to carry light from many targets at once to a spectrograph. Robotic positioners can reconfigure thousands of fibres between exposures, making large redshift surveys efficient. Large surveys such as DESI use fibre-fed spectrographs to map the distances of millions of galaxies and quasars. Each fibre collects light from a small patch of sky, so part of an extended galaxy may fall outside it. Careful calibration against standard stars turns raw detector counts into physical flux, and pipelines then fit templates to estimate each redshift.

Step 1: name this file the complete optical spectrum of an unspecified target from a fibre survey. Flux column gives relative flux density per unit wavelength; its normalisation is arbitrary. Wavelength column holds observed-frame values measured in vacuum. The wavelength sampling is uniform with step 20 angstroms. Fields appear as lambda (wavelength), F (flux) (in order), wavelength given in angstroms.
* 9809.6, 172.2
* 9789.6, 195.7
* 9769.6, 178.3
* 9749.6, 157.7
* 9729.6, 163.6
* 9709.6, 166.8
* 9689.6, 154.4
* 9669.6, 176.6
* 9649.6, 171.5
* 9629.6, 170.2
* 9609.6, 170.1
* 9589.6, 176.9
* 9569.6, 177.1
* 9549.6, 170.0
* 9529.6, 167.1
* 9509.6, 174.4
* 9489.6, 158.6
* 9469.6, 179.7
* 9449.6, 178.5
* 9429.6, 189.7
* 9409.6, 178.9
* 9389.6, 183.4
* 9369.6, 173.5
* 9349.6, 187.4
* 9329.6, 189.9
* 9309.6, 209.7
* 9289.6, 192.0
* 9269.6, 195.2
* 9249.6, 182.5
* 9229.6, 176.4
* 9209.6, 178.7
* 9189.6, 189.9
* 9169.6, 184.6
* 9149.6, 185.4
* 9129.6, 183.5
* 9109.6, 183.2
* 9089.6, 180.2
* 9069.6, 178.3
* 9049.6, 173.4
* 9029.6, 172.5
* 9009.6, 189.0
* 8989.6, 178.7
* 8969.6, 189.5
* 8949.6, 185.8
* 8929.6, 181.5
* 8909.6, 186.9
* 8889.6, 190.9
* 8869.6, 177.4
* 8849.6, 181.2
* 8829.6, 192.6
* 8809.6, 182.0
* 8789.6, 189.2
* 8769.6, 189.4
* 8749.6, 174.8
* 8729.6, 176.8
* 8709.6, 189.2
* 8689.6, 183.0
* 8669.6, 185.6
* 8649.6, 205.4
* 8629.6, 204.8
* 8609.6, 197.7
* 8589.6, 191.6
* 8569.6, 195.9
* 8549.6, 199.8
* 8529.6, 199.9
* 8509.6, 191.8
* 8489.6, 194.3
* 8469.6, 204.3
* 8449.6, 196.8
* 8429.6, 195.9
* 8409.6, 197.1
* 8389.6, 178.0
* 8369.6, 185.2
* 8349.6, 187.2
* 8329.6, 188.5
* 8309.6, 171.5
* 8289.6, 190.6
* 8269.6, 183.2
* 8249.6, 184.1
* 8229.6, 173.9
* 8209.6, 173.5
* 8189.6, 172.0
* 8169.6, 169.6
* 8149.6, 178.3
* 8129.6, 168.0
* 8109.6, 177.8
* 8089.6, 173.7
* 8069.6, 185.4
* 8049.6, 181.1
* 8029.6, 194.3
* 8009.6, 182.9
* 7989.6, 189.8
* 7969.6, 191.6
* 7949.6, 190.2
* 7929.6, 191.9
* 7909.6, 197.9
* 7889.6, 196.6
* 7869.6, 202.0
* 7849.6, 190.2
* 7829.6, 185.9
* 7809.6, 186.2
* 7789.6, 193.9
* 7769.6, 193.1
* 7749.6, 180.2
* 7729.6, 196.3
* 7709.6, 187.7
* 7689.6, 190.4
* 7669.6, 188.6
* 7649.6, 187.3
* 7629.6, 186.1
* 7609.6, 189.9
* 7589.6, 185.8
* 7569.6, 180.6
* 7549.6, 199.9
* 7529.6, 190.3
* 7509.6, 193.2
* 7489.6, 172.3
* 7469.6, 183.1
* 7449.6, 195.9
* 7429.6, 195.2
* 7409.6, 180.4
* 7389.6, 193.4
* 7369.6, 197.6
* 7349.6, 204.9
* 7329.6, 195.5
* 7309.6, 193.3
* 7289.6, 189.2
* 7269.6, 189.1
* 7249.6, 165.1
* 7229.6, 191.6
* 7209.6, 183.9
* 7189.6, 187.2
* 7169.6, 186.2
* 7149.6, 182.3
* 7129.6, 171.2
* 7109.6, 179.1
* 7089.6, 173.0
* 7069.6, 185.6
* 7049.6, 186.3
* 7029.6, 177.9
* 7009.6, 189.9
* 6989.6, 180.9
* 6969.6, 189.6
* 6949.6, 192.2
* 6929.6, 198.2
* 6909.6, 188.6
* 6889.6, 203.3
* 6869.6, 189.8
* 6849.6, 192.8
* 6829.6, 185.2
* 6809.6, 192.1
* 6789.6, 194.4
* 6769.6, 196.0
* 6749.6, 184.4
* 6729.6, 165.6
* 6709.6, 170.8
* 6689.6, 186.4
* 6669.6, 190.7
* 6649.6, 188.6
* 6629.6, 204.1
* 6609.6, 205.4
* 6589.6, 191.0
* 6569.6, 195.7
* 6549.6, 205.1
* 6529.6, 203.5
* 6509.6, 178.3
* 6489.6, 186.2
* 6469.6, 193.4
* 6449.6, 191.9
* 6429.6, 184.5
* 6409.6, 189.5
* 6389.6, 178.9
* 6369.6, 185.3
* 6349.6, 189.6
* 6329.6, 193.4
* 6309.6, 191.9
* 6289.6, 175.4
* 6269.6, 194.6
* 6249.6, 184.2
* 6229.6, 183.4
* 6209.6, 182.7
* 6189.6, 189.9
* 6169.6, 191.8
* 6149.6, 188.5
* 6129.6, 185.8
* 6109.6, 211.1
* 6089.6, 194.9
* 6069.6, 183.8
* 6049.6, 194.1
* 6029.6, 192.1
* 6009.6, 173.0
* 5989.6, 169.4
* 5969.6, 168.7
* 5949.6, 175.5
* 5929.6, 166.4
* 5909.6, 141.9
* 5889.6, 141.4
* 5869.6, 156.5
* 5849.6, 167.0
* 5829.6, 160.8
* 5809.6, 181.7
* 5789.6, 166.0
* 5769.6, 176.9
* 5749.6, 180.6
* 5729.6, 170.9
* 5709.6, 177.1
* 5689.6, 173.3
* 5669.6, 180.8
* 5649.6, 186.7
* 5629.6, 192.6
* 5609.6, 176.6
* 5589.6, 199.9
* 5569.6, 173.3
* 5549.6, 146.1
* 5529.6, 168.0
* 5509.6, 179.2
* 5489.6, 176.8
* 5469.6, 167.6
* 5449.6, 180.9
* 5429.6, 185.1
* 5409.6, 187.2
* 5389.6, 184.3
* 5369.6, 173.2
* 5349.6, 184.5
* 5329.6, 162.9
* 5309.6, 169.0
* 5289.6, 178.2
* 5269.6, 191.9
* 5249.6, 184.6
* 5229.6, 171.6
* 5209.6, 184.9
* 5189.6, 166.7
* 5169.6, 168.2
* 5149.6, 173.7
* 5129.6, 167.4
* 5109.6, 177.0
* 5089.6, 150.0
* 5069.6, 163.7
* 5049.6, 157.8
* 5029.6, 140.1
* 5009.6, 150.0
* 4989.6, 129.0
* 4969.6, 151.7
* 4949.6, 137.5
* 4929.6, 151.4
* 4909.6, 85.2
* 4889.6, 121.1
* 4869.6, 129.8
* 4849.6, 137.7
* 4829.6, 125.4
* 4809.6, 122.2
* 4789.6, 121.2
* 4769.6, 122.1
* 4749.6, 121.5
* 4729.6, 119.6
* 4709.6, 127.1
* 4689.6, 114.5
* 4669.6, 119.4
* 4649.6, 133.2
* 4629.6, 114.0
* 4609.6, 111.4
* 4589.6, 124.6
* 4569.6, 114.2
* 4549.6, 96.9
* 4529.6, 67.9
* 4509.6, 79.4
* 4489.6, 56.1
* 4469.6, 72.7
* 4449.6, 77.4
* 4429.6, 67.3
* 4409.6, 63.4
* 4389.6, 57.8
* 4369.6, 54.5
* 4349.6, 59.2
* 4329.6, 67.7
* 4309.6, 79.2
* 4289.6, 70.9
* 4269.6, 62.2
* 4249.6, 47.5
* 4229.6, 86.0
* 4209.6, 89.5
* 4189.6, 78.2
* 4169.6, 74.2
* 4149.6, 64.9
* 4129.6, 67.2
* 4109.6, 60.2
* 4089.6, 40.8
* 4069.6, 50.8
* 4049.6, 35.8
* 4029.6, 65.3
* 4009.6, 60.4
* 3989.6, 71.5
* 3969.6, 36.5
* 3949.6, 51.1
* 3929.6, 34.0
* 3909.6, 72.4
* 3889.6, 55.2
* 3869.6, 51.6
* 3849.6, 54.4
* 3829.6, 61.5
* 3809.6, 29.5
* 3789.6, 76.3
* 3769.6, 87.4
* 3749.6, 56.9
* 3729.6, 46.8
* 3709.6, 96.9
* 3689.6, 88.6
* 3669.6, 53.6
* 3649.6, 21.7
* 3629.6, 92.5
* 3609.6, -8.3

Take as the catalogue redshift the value 0.140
